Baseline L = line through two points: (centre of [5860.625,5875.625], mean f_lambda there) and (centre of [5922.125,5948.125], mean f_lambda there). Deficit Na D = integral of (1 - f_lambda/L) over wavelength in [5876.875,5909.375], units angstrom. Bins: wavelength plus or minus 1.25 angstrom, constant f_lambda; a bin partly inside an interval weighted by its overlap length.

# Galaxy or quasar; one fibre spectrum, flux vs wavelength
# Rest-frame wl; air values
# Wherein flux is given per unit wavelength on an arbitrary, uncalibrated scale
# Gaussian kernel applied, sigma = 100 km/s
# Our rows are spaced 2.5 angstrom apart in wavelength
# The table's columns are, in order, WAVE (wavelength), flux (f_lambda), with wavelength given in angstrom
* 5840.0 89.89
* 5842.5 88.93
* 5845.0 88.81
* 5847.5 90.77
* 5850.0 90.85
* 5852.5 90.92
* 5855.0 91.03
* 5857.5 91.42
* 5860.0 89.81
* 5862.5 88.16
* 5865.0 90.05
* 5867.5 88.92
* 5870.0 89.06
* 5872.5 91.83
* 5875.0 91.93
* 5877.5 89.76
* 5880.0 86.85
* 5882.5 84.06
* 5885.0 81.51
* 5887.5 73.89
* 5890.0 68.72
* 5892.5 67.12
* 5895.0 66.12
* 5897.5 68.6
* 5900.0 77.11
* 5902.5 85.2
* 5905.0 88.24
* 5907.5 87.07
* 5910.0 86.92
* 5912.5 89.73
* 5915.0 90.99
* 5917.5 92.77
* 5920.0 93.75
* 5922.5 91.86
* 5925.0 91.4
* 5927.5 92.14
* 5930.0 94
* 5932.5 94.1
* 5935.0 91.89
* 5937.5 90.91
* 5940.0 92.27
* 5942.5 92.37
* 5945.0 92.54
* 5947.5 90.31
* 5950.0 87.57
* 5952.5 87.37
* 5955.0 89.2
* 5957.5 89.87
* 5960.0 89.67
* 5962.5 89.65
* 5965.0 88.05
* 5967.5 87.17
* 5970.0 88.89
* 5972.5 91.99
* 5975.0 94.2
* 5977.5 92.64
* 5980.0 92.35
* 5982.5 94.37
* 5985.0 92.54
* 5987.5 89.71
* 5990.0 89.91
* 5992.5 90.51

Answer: 4.3 angstrom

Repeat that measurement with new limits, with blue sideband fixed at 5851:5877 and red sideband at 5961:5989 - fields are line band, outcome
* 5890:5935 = 2.6 angstrom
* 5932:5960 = 0.1 angstrom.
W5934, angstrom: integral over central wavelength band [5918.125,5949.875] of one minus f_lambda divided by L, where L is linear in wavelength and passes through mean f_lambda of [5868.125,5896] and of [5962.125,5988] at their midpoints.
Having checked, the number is -2.0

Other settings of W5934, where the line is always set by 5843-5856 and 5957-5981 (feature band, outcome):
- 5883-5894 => 2.1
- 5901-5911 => 0.4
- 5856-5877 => 0.1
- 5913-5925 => -0.2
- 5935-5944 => -0.1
